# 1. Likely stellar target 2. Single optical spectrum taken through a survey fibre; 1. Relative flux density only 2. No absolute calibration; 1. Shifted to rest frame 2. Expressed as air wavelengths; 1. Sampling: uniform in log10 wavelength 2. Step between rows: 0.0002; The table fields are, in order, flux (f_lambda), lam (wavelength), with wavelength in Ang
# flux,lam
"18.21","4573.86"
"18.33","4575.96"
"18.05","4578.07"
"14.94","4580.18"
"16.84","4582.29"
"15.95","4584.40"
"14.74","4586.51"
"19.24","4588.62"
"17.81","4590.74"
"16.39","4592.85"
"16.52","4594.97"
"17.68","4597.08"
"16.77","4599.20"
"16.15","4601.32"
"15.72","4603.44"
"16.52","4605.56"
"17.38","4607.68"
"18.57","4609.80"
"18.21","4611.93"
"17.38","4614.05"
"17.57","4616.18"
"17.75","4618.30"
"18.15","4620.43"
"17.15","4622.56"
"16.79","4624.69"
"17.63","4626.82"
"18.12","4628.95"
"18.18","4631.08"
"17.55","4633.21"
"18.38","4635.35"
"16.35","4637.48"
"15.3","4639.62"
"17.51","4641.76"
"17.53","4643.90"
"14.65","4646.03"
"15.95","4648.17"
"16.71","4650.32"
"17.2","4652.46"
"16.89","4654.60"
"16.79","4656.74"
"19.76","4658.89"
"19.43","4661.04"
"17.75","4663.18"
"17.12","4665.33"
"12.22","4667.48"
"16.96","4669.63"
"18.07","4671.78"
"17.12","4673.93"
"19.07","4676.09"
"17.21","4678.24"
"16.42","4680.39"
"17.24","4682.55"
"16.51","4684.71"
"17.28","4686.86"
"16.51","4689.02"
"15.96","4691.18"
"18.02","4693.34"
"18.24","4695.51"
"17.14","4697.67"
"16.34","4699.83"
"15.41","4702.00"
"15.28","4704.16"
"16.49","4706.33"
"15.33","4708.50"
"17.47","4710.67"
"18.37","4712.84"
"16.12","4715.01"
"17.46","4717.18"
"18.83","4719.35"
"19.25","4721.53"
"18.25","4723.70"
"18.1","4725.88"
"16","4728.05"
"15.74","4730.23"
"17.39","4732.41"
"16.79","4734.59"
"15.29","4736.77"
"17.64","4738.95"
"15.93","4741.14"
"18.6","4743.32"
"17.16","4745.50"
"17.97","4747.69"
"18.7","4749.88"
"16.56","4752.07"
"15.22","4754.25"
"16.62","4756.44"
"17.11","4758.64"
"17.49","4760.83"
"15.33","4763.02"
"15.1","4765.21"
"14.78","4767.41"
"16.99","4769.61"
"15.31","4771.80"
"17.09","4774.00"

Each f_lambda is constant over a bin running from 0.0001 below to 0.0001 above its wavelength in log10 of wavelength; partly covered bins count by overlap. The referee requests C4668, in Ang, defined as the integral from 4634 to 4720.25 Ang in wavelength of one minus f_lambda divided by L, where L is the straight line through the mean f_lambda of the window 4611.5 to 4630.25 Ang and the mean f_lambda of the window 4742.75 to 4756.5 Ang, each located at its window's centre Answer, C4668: 2.5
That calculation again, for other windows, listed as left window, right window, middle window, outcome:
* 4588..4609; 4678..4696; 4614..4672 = -0.6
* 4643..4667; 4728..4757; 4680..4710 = 0.7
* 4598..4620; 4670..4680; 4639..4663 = 0.6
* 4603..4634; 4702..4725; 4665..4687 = 0.7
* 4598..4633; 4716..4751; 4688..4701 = 0.3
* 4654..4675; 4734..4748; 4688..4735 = 0.2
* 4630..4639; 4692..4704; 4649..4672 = 0.2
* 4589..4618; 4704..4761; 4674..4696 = -0.1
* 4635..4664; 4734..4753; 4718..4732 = -0.4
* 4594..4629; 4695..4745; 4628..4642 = -0.1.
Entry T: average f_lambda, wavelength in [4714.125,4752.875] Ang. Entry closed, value 17.3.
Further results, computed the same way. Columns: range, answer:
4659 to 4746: 17.1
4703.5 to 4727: 17.4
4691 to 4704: 16.8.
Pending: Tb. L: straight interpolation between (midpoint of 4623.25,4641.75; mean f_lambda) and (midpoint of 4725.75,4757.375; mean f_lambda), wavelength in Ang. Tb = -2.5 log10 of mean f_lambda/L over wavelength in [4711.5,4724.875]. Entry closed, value -0.066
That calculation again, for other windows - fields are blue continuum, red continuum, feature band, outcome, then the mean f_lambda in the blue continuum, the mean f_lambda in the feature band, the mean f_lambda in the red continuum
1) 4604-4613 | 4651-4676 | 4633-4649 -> 0.05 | 17.6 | 16.6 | 17.3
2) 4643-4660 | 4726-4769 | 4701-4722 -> -0.01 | 16.9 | 16.9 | 16.6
